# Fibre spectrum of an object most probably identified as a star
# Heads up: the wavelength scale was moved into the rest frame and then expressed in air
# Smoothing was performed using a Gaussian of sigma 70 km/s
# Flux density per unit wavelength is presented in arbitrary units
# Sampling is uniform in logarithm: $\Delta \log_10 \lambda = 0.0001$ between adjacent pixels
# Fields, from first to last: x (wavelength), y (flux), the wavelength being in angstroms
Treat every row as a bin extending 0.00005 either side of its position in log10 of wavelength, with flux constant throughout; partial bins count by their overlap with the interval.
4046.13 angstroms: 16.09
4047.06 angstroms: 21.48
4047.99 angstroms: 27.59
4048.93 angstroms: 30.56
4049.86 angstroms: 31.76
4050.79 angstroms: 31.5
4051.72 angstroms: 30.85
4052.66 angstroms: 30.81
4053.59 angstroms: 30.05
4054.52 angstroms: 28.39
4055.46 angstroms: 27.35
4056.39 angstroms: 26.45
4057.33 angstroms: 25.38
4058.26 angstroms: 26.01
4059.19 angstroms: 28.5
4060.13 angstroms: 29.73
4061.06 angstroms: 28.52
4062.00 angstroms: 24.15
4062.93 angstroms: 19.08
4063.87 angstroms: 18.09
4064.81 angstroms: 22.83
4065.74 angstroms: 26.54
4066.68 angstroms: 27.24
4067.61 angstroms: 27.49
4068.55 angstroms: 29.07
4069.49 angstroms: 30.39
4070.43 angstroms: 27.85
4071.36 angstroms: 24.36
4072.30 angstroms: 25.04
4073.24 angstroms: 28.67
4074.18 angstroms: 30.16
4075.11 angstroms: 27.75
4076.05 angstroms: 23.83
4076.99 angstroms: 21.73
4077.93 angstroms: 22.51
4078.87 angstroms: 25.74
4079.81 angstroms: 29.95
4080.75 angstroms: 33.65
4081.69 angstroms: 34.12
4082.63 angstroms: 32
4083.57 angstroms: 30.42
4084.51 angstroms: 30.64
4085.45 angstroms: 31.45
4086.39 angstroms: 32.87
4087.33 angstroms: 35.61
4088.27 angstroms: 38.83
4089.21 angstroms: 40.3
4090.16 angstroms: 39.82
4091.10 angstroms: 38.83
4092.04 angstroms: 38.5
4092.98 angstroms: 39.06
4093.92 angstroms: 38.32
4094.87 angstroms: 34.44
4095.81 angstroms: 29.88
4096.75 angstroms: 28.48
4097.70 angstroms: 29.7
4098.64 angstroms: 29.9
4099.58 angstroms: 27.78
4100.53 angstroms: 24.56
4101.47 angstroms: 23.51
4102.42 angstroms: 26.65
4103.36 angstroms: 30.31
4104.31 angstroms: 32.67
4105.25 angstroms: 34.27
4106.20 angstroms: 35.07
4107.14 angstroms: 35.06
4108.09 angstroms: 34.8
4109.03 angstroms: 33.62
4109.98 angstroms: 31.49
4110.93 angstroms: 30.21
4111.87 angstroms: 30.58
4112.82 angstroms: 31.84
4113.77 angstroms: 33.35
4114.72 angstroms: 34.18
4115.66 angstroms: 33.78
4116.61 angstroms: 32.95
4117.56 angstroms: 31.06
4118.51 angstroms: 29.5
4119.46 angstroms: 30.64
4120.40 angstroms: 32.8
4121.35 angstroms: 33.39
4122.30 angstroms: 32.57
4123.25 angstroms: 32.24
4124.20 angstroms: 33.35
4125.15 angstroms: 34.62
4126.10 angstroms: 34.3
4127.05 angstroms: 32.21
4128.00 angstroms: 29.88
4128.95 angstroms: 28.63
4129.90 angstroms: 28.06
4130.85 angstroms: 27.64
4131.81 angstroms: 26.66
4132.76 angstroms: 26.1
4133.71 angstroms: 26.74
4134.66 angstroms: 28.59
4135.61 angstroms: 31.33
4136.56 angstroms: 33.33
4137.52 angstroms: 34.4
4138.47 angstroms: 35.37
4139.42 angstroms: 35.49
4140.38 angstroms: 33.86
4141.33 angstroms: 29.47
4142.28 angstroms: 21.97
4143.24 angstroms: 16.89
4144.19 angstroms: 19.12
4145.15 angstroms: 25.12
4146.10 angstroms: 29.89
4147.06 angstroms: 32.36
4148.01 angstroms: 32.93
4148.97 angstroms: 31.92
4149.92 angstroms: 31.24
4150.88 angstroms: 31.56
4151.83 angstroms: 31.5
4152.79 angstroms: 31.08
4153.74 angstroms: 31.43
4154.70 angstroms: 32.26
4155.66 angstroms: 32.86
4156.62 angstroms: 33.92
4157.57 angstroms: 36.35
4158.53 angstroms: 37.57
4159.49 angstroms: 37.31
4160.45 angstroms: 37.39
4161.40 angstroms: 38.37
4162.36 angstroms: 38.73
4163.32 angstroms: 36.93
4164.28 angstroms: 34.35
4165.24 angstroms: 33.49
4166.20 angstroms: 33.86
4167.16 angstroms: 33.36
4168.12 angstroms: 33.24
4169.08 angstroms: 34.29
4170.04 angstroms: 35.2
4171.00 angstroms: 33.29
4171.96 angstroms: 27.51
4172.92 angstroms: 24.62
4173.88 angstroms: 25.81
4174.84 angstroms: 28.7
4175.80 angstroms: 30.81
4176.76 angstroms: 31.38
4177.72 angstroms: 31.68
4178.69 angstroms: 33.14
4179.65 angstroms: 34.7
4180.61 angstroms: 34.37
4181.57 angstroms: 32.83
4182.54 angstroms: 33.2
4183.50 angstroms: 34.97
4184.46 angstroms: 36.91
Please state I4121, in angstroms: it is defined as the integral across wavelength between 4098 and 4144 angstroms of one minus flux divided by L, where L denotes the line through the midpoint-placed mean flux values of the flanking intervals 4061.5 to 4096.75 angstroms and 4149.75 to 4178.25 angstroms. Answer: 1.1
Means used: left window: 30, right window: 33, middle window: 30.7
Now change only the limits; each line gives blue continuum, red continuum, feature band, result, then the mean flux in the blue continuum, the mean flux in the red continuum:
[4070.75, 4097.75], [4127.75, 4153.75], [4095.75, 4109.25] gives 0.2 angstroms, 31.6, 29.3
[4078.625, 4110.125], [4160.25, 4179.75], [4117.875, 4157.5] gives 2.8 angstroms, 32.8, 32.8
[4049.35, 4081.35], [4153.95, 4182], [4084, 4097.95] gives -3.2 angstroms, 27.1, 33.4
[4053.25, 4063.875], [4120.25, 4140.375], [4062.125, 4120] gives -3.9 angstroms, 26.3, 31.3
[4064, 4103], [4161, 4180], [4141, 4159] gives 1.2 angstroms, 30.2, 32.6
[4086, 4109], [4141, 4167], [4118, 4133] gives 0.8 angstroms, 33.3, 31.9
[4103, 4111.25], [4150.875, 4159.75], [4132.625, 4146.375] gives 2.0 angstroms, 33.1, 33.6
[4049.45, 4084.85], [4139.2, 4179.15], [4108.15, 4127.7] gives -1.7 angstroms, 27.6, 31.7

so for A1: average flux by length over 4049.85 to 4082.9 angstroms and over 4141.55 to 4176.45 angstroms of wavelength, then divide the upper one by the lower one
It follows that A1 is 1.15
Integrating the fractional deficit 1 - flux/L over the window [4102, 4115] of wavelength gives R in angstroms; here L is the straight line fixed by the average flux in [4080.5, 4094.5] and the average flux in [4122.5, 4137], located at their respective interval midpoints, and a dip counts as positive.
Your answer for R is 0.2 angstroms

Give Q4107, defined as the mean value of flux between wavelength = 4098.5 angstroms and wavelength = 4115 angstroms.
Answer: 31.1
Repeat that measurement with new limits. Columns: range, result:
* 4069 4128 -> 31.6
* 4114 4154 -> 30.5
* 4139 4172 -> 32.2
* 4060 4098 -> 30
